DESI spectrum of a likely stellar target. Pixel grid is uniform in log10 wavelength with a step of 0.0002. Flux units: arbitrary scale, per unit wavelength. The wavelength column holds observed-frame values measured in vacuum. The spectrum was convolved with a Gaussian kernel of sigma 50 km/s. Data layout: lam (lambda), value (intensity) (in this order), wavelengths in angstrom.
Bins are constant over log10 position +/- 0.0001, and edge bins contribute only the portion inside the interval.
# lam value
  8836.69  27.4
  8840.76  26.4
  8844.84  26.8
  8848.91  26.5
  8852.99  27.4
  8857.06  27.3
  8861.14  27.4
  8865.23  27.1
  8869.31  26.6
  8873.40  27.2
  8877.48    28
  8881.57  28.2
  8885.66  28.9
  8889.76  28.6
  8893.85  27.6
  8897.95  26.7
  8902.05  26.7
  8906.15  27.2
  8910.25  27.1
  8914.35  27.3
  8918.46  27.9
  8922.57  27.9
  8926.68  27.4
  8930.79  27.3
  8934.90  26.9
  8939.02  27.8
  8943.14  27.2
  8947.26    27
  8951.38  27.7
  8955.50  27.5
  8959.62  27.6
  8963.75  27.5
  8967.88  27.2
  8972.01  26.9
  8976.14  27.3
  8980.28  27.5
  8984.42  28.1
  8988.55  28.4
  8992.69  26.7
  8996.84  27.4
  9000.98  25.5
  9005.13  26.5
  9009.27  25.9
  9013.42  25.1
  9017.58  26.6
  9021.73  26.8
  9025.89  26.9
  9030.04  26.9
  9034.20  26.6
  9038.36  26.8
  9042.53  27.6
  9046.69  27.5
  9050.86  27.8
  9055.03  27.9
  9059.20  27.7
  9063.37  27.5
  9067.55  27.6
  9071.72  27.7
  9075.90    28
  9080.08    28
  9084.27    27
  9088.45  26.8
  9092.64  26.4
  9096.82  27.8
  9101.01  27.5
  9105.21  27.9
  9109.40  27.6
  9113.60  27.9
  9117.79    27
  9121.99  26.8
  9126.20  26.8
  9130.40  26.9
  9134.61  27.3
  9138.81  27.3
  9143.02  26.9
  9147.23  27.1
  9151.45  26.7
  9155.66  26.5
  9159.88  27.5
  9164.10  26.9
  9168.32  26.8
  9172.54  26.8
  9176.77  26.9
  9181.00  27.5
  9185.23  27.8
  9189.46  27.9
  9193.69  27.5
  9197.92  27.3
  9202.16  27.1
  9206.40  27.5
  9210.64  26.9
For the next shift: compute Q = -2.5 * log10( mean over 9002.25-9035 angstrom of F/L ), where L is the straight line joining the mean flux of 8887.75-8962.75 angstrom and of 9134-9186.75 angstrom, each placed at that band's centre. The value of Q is 0.04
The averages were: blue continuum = 27.4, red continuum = 27.1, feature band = 26.4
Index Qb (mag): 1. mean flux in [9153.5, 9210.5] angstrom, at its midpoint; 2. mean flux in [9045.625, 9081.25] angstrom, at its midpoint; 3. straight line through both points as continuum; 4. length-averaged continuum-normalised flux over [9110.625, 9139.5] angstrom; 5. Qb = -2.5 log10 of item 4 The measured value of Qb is 0.01 mag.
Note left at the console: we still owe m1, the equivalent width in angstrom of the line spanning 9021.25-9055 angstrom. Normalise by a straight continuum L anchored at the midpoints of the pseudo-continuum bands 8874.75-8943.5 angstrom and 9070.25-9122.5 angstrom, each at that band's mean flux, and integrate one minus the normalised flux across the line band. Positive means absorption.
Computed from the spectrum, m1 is 0.37 angstrom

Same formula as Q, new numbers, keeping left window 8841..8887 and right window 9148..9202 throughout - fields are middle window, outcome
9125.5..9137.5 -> 0.01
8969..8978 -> 0.01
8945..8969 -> -0.01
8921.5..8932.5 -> -0.01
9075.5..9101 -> 0.00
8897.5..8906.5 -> 0.02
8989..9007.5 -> 0.02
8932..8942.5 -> 0.00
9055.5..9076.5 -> -0.02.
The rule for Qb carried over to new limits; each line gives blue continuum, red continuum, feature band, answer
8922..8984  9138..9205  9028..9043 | 0.02 mag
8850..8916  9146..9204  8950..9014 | 0.01 mag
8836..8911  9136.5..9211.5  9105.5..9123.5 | -0.01 mag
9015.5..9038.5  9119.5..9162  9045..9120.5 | -0.03 mag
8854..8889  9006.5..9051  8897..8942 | 0.00 mag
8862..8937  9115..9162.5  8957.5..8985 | 0.00 mag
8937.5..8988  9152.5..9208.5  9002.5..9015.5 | 0.07 mag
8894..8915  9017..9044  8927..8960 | -0.02 mag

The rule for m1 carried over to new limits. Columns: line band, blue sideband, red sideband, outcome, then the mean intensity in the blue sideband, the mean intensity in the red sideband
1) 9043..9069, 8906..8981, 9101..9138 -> -0.3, 27.4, 27.3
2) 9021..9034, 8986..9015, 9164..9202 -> -0.1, 26.6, 27.3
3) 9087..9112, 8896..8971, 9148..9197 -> -0.1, 27.3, 27.2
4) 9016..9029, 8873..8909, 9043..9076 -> 0.4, 27.7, 27.7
